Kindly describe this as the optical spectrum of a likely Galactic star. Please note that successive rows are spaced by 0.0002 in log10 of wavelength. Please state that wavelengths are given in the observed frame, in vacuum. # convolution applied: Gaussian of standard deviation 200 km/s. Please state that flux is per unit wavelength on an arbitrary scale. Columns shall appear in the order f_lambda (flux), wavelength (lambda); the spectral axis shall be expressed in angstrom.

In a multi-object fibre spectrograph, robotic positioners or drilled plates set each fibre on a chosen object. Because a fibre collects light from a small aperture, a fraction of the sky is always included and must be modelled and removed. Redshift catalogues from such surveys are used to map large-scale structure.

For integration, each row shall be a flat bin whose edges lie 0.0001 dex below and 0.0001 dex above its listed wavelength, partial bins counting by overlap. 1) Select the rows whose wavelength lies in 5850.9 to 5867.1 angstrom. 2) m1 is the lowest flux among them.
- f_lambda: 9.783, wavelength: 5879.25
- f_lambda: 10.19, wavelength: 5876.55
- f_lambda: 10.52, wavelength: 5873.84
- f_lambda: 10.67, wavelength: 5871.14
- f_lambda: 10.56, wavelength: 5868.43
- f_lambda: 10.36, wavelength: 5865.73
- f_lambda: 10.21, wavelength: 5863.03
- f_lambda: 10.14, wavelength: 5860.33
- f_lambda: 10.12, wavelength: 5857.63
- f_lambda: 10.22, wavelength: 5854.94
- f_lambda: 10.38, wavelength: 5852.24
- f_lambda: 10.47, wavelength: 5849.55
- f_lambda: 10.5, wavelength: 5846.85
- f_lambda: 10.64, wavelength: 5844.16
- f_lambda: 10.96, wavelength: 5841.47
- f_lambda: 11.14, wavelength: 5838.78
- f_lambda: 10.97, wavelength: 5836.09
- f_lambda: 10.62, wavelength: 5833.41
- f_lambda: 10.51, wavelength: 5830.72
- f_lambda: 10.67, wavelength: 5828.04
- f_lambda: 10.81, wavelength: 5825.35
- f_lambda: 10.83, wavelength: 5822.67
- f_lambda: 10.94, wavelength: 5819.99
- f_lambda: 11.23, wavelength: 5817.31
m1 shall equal 10.12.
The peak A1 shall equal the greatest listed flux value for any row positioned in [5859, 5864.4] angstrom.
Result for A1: 10.21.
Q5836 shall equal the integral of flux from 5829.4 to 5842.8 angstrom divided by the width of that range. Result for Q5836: 10.8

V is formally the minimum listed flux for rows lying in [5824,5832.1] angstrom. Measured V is 10.51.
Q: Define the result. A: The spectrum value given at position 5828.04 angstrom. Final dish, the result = 10.67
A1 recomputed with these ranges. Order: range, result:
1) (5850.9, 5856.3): 10.38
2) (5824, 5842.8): 11.14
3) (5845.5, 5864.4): 10.5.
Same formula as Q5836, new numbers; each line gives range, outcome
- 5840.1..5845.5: 10.8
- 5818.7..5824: 10.9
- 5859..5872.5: 10.4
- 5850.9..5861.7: 10.2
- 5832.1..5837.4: 10.8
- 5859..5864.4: 10.2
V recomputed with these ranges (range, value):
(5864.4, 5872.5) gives 10.36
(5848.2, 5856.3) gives 10.22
